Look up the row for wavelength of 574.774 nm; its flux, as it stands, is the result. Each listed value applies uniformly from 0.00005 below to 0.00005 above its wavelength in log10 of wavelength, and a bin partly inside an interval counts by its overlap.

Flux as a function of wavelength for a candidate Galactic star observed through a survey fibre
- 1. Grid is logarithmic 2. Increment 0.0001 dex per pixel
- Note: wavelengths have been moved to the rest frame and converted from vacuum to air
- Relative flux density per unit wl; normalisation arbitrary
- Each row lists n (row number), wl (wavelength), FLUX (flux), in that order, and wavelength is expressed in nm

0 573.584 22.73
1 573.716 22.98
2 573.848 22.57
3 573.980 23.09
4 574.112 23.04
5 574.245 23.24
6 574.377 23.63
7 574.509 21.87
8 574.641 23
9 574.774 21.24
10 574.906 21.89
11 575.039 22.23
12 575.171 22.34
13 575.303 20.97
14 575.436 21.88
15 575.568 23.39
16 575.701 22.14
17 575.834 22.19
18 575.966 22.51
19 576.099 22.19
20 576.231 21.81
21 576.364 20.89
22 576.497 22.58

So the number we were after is 21.24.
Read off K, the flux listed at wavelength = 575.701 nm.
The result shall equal 22.14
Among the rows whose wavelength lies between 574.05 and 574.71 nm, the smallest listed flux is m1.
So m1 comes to 21.87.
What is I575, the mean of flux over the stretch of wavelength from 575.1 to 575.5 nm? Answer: 21.8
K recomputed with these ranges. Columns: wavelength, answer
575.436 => 21.88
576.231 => 21.81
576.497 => 22.58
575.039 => 22.23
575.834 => 22.19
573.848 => 22.57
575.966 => 22.51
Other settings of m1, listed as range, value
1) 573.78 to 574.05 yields 22.57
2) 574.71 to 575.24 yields 21.24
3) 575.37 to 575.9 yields 21.88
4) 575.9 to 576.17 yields 22.19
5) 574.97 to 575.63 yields 20.97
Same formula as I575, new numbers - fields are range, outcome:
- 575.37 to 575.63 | 22.7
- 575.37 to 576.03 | 22.4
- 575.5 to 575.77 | 22.7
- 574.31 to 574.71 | 22.8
